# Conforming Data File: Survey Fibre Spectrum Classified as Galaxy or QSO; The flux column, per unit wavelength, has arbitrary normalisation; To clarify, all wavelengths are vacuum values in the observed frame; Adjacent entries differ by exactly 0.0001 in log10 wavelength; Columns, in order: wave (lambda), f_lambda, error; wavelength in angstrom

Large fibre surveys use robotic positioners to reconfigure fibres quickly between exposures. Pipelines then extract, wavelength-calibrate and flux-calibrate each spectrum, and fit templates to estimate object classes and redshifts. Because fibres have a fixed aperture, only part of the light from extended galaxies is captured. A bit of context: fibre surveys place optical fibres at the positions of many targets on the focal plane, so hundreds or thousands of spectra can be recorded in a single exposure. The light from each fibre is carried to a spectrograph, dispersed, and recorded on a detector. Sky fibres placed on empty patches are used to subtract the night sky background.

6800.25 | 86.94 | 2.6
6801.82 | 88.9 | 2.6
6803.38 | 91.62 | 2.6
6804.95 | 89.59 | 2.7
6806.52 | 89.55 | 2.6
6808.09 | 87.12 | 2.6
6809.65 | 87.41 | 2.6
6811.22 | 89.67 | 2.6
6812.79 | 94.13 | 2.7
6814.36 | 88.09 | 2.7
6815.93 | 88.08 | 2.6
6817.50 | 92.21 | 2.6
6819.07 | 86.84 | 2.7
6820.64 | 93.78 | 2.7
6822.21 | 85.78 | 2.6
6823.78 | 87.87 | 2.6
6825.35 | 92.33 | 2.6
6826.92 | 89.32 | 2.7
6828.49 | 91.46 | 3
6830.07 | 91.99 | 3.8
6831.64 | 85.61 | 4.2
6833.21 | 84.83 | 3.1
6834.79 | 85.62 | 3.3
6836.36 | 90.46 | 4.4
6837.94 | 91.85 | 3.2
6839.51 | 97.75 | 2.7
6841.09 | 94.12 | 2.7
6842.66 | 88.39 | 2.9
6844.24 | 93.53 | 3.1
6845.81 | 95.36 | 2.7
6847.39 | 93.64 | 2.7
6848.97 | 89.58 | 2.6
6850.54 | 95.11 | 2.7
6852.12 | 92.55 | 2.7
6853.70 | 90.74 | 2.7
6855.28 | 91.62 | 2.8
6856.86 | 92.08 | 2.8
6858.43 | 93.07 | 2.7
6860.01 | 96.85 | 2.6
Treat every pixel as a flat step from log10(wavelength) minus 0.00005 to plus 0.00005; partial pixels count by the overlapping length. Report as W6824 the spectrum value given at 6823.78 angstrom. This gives 87.87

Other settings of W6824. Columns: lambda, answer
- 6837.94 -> 91.85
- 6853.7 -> 90.74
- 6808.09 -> 87.12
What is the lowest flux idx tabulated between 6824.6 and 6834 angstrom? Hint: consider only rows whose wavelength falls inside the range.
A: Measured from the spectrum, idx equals 84.83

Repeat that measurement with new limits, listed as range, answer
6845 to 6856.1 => 89.58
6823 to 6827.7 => 87.87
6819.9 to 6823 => 85.78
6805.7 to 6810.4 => 87.12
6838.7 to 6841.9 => 94.12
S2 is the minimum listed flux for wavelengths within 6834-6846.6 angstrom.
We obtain 85.62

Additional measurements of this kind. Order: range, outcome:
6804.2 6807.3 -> 89.55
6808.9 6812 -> 87.41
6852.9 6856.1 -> 90.74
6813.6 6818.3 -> 88.08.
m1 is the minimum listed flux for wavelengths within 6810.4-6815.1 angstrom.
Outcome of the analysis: 88.09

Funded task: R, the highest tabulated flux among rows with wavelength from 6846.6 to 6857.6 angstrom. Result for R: 95.11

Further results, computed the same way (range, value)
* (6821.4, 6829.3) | 92.33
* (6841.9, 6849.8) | 95.36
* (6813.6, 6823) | 93.78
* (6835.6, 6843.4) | 97.75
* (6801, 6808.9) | 91.62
